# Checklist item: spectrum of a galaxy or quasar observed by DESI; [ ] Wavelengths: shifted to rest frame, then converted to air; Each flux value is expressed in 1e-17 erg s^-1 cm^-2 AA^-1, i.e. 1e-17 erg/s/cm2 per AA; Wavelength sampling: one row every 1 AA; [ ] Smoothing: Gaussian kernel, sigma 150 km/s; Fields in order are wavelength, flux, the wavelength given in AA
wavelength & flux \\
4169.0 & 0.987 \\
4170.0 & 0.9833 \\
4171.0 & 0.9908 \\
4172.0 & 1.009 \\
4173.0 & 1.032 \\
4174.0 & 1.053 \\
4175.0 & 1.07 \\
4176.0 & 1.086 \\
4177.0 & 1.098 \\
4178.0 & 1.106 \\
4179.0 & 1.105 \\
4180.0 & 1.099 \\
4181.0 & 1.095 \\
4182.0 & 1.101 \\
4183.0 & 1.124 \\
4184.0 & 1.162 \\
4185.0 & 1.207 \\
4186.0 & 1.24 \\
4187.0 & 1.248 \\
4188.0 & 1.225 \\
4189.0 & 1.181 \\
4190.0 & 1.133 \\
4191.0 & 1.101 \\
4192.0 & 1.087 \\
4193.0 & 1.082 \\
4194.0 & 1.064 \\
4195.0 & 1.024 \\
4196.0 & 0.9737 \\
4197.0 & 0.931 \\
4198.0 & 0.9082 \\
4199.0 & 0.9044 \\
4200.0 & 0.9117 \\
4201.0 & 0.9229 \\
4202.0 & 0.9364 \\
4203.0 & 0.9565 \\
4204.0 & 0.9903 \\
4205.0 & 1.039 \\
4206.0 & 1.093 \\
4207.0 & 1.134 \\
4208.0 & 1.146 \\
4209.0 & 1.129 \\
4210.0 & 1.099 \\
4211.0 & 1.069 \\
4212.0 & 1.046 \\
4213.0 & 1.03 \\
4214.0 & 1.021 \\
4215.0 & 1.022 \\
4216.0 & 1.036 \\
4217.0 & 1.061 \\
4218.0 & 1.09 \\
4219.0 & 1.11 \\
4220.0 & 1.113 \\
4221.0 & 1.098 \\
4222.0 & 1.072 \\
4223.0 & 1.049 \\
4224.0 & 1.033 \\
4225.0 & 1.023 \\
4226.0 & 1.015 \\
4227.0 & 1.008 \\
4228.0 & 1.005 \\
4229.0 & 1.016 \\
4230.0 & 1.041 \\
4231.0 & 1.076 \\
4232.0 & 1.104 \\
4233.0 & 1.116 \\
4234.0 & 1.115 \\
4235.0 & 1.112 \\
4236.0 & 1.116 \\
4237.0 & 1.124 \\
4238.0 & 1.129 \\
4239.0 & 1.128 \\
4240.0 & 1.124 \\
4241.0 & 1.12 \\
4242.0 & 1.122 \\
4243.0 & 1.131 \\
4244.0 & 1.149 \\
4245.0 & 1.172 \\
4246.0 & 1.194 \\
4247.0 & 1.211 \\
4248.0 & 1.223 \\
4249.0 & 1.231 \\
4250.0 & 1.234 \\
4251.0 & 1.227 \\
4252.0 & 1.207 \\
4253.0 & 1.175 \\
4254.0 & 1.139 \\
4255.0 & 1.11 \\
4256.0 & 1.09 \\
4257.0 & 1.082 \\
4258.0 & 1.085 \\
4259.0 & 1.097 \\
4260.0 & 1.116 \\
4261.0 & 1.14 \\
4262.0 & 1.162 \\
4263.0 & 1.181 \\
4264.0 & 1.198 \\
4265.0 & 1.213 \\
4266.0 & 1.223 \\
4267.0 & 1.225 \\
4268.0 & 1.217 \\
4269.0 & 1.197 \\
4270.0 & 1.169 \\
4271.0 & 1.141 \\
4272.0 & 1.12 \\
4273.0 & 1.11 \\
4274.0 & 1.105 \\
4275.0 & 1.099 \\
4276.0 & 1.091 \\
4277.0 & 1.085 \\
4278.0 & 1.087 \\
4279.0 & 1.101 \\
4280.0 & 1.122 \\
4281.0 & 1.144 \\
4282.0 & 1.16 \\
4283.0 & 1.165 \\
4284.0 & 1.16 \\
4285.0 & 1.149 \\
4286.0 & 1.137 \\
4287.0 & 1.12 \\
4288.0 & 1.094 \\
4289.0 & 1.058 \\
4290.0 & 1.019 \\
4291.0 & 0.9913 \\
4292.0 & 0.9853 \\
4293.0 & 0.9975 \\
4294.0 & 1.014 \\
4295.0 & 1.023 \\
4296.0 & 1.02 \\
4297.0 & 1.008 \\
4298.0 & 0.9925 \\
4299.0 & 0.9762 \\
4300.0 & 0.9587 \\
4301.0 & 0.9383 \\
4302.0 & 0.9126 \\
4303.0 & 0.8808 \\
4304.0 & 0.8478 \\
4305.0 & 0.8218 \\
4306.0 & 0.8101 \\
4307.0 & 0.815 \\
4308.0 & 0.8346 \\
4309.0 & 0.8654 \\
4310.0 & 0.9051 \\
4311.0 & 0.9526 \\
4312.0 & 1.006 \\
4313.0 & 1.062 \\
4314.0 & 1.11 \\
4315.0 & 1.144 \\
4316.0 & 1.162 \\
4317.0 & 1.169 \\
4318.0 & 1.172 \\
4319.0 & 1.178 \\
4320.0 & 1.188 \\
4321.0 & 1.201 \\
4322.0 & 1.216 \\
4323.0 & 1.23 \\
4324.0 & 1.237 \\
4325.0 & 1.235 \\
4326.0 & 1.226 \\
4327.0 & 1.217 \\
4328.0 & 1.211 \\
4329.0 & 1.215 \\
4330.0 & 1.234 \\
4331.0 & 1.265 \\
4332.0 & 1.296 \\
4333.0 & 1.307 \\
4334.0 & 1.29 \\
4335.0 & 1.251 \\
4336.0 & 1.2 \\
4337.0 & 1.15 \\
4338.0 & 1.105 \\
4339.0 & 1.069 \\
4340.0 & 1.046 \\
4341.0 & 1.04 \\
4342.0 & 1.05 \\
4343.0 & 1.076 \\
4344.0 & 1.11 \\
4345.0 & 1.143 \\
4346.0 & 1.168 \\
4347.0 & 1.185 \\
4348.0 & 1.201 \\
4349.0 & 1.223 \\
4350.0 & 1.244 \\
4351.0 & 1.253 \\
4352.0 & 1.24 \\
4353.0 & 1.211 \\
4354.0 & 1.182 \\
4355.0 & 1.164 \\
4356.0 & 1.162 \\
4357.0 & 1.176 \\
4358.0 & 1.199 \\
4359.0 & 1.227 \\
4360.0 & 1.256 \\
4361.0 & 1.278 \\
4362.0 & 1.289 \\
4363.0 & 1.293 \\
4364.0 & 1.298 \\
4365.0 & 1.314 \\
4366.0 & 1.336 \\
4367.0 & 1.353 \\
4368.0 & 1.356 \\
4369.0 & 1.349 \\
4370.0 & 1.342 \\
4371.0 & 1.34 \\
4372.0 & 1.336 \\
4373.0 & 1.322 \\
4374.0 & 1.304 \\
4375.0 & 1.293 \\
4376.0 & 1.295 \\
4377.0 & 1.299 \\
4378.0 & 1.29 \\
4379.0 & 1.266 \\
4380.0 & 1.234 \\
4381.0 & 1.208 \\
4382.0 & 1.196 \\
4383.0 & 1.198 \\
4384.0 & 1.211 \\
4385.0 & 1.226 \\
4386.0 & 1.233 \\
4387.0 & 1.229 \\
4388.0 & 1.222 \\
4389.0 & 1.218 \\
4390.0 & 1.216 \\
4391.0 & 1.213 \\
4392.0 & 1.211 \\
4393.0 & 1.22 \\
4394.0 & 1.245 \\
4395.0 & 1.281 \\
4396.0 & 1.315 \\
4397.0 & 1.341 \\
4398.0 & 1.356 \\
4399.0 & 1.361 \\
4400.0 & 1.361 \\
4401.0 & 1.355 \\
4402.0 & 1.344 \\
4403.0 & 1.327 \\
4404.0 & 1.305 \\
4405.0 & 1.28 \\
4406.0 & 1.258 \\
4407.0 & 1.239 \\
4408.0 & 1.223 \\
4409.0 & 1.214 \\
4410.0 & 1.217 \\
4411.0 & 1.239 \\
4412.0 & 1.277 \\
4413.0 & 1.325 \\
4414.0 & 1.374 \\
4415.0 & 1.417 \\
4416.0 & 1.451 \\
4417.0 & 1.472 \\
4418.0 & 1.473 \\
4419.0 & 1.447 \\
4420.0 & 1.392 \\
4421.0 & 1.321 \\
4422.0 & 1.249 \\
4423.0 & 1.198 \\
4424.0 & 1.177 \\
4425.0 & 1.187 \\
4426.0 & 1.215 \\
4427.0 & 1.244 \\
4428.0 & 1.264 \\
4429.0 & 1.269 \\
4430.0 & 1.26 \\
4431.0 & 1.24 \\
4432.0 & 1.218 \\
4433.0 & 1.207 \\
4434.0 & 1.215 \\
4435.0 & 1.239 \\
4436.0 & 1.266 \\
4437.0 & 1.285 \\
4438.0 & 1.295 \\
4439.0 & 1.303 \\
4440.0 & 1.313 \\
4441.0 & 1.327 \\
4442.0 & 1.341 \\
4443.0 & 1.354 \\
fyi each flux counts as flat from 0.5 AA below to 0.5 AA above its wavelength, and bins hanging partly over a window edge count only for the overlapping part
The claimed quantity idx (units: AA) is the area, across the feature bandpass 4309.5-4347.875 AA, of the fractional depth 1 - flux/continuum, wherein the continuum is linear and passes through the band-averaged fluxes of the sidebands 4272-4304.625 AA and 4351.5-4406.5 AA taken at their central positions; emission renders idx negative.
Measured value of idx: -0.4 AA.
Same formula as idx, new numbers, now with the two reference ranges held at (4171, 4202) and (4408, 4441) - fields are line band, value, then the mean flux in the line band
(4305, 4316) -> 2.1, 0.954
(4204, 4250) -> 0.6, 1.1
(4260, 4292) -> 0.6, 1.13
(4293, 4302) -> 1.4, 0.987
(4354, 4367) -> -0.2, 1.25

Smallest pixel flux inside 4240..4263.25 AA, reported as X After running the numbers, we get 1.082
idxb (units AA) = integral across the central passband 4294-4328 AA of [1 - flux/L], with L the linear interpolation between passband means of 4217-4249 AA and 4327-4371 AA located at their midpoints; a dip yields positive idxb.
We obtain 4.0 AA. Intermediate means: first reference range 1.1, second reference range 1.22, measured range 1.04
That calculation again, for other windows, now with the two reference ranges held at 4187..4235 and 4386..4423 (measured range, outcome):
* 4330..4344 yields 0.57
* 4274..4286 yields 0.19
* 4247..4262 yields -0.64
